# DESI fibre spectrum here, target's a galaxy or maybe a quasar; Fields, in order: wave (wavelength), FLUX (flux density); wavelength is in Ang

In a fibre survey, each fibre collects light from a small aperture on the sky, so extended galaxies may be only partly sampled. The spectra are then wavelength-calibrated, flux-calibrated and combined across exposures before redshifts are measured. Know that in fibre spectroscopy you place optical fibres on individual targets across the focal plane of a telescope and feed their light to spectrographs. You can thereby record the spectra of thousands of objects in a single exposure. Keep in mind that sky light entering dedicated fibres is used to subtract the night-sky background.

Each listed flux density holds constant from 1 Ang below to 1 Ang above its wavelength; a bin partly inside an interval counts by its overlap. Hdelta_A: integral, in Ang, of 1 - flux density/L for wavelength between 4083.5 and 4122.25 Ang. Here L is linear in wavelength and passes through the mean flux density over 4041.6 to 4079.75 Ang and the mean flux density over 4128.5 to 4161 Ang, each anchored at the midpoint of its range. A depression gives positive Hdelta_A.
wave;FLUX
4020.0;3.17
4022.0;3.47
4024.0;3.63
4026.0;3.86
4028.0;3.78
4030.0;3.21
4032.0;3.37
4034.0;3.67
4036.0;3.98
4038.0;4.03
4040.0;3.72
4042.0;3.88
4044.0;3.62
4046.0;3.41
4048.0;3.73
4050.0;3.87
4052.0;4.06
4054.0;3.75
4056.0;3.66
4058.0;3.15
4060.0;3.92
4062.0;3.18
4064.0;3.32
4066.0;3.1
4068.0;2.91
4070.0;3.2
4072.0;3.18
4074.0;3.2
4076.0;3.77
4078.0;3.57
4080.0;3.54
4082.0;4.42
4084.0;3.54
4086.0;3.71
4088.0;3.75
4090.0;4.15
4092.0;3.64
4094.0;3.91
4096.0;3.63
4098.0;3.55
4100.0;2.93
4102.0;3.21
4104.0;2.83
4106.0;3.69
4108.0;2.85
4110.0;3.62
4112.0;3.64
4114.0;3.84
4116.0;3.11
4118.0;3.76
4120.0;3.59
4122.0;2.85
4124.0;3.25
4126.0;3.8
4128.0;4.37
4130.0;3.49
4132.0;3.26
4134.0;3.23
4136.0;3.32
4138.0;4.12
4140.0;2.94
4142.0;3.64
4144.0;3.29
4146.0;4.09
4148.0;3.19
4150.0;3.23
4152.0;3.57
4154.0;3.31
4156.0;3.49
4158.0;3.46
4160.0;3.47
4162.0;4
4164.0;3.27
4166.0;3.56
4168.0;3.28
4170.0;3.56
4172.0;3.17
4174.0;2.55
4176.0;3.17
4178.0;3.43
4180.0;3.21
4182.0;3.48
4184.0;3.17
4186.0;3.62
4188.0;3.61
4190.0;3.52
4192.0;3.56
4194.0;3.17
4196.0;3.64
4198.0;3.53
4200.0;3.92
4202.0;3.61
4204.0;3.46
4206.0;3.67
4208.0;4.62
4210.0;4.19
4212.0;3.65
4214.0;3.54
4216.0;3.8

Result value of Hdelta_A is -0.3 Ang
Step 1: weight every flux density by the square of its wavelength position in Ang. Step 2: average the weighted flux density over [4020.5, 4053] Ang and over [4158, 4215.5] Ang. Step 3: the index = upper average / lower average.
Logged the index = 1.0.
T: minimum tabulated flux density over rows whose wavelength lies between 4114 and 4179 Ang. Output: 2.55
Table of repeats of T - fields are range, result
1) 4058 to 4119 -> 2.83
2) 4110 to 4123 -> 2.85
